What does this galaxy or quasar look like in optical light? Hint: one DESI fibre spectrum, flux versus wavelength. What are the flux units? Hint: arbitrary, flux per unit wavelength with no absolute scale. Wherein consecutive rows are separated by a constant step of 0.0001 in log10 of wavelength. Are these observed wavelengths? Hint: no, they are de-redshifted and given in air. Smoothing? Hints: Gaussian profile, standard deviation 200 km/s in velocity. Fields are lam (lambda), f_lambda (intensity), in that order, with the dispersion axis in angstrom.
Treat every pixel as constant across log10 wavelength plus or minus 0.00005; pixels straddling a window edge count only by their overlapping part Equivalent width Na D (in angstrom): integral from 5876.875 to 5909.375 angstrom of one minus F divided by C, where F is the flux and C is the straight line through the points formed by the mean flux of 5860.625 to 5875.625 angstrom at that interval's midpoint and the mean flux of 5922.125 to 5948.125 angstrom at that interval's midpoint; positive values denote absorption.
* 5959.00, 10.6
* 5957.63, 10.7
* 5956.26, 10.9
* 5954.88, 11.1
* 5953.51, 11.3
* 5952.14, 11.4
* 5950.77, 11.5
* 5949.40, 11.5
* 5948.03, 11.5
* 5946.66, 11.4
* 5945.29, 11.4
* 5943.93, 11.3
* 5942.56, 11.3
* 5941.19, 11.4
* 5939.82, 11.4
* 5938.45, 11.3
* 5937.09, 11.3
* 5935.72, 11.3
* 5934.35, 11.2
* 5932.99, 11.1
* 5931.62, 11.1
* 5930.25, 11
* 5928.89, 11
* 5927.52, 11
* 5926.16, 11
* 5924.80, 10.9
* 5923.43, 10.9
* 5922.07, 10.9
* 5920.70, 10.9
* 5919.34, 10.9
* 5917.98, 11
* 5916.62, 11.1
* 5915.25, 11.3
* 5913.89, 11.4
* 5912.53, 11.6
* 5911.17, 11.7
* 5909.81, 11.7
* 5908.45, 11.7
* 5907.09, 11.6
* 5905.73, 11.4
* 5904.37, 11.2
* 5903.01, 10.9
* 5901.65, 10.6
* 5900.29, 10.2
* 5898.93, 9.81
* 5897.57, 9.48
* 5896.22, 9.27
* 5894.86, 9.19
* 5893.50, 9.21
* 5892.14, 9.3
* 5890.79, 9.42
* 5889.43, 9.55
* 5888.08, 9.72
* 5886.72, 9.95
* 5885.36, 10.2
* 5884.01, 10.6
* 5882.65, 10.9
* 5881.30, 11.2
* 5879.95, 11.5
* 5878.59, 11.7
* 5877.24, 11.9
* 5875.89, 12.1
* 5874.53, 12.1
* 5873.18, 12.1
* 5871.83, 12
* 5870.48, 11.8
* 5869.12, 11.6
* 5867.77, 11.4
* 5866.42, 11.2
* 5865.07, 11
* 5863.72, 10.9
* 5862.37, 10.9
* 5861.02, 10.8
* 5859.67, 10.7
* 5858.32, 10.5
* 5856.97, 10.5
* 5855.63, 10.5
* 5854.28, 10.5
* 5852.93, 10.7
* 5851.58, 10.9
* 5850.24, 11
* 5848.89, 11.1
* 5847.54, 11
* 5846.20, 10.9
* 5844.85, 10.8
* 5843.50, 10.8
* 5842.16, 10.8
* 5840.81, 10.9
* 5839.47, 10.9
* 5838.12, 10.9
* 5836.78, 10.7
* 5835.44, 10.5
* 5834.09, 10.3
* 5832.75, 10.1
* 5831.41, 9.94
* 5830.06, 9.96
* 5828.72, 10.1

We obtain 2.7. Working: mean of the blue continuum 11.5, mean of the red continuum 11.2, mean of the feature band 10.4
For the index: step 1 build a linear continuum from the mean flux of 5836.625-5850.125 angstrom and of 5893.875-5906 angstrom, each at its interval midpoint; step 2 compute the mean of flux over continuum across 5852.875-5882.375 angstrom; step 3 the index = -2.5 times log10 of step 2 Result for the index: -0.07 mag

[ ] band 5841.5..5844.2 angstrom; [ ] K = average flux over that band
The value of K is 10.8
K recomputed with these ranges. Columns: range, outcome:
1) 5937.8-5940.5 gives 11.3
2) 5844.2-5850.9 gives 11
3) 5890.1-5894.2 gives 9.3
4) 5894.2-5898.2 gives 9.32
